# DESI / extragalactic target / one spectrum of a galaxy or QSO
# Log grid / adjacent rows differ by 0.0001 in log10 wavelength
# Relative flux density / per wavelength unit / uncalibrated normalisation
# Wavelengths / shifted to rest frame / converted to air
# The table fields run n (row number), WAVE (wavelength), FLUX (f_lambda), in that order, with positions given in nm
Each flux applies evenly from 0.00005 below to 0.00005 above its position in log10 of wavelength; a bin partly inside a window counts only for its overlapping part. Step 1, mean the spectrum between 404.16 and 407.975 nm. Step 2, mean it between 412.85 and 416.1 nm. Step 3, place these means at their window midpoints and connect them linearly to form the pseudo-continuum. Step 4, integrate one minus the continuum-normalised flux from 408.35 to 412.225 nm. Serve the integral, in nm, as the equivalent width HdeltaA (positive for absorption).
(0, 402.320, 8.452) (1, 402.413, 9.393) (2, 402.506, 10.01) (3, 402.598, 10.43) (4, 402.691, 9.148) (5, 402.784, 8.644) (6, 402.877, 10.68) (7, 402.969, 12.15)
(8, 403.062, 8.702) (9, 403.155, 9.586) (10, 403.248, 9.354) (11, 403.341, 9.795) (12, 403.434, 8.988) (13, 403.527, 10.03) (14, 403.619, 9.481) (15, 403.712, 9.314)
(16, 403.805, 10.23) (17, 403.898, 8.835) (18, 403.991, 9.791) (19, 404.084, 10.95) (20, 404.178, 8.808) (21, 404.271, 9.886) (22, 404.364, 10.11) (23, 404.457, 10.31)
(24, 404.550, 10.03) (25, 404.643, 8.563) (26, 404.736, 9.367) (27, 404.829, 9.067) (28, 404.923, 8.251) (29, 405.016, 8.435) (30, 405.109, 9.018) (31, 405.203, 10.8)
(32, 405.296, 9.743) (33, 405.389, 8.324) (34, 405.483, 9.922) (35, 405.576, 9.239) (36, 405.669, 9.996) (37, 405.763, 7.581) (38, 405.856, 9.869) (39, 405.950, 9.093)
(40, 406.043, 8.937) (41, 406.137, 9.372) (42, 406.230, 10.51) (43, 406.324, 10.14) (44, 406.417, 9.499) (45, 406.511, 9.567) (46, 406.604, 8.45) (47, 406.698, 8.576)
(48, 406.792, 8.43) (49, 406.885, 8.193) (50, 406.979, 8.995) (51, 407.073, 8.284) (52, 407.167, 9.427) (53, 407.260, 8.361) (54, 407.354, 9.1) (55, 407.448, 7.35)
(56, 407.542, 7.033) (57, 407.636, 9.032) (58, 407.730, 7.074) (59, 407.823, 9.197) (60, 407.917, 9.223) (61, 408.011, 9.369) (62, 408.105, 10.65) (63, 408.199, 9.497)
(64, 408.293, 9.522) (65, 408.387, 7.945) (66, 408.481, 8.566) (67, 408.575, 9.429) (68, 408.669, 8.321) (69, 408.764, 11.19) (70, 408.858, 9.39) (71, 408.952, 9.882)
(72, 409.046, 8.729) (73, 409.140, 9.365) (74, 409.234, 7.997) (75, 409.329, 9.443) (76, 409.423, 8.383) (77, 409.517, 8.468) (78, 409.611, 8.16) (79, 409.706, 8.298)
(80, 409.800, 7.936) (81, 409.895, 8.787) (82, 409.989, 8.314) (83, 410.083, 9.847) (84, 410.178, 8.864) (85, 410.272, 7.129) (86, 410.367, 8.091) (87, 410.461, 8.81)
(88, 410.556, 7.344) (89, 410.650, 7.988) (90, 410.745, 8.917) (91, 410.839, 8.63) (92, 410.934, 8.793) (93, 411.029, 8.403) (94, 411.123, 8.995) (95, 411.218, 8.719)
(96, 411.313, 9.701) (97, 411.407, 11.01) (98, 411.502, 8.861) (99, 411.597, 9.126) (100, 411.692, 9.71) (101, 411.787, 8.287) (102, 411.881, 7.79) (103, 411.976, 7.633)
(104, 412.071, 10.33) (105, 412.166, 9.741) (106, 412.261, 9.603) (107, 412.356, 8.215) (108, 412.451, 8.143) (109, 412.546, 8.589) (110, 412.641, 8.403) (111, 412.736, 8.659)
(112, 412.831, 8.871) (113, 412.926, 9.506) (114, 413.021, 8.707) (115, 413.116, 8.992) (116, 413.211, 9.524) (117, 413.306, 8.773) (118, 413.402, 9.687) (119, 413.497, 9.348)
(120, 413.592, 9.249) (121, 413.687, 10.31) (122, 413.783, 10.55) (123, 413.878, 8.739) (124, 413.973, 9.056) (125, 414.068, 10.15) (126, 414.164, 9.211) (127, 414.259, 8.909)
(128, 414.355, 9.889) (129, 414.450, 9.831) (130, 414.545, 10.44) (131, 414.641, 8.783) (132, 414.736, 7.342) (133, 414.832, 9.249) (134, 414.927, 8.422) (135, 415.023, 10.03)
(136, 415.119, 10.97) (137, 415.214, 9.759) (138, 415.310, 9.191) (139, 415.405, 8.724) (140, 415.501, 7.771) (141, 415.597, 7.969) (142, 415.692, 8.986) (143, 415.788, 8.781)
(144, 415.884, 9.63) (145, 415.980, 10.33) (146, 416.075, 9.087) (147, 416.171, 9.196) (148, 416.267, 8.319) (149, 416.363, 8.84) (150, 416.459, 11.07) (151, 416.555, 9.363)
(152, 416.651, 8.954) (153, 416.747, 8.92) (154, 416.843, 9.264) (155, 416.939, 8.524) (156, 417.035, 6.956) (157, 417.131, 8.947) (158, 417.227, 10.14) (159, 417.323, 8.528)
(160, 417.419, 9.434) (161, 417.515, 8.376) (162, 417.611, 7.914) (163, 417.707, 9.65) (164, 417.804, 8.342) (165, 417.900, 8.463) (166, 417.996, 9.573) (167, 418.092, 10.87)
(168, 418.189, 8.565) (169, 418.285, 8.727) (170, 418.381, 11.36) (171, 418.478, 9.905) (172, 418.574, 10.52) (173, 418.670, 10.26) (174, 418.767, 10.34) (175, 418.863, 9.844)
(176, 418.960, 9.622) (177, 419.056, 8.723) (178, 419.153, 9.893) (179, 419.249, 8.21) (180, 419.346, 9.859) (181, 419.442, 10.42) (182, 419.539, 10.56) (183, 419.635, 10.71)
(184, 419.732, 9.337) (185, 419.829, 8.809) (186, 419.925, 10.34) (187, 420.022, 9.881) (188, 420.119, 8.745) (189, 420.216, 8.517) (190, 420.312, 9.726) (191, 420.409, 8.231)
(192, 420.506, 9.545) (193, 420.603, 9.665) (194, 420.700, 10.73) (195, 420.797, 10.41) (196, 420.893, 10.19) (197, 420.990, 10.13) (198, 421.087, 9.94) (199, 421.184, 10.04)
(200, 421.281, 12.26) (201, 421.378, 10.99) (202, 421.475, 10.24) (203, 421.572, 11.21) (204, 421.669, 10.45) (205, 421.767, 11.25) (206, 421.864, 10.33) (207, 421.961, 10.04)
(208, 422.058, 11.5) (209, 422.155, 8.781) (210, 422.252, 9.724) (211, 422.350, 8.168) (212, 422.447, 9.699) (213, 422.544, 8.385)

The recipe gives 0.15 nm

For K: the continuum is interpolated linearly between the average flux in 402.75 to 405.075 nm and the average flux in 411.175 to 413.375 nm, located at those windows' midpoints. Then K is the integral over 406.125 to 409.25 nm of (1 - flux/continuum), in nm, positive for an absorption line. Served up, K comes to 0.107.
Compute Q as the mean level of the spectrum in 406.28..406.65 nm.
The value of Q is 9.43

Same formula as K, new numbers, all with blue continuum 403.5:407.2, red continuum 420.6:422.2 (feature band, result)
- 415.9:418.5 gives 0.26 nm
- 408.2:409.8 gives 0.11 nm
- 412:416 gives 0.30 nm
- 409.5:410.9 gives 0.19 nm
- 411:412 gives 0.08 nm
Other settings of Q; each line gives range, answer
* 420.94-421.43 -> 10.7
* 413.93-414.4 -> 9.43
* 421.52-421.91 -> 10.8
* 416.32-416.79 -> 9.43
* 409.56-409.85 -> 8.12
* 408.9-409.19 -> 9.34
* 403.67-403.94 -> 9.47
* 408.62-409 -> 9.68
